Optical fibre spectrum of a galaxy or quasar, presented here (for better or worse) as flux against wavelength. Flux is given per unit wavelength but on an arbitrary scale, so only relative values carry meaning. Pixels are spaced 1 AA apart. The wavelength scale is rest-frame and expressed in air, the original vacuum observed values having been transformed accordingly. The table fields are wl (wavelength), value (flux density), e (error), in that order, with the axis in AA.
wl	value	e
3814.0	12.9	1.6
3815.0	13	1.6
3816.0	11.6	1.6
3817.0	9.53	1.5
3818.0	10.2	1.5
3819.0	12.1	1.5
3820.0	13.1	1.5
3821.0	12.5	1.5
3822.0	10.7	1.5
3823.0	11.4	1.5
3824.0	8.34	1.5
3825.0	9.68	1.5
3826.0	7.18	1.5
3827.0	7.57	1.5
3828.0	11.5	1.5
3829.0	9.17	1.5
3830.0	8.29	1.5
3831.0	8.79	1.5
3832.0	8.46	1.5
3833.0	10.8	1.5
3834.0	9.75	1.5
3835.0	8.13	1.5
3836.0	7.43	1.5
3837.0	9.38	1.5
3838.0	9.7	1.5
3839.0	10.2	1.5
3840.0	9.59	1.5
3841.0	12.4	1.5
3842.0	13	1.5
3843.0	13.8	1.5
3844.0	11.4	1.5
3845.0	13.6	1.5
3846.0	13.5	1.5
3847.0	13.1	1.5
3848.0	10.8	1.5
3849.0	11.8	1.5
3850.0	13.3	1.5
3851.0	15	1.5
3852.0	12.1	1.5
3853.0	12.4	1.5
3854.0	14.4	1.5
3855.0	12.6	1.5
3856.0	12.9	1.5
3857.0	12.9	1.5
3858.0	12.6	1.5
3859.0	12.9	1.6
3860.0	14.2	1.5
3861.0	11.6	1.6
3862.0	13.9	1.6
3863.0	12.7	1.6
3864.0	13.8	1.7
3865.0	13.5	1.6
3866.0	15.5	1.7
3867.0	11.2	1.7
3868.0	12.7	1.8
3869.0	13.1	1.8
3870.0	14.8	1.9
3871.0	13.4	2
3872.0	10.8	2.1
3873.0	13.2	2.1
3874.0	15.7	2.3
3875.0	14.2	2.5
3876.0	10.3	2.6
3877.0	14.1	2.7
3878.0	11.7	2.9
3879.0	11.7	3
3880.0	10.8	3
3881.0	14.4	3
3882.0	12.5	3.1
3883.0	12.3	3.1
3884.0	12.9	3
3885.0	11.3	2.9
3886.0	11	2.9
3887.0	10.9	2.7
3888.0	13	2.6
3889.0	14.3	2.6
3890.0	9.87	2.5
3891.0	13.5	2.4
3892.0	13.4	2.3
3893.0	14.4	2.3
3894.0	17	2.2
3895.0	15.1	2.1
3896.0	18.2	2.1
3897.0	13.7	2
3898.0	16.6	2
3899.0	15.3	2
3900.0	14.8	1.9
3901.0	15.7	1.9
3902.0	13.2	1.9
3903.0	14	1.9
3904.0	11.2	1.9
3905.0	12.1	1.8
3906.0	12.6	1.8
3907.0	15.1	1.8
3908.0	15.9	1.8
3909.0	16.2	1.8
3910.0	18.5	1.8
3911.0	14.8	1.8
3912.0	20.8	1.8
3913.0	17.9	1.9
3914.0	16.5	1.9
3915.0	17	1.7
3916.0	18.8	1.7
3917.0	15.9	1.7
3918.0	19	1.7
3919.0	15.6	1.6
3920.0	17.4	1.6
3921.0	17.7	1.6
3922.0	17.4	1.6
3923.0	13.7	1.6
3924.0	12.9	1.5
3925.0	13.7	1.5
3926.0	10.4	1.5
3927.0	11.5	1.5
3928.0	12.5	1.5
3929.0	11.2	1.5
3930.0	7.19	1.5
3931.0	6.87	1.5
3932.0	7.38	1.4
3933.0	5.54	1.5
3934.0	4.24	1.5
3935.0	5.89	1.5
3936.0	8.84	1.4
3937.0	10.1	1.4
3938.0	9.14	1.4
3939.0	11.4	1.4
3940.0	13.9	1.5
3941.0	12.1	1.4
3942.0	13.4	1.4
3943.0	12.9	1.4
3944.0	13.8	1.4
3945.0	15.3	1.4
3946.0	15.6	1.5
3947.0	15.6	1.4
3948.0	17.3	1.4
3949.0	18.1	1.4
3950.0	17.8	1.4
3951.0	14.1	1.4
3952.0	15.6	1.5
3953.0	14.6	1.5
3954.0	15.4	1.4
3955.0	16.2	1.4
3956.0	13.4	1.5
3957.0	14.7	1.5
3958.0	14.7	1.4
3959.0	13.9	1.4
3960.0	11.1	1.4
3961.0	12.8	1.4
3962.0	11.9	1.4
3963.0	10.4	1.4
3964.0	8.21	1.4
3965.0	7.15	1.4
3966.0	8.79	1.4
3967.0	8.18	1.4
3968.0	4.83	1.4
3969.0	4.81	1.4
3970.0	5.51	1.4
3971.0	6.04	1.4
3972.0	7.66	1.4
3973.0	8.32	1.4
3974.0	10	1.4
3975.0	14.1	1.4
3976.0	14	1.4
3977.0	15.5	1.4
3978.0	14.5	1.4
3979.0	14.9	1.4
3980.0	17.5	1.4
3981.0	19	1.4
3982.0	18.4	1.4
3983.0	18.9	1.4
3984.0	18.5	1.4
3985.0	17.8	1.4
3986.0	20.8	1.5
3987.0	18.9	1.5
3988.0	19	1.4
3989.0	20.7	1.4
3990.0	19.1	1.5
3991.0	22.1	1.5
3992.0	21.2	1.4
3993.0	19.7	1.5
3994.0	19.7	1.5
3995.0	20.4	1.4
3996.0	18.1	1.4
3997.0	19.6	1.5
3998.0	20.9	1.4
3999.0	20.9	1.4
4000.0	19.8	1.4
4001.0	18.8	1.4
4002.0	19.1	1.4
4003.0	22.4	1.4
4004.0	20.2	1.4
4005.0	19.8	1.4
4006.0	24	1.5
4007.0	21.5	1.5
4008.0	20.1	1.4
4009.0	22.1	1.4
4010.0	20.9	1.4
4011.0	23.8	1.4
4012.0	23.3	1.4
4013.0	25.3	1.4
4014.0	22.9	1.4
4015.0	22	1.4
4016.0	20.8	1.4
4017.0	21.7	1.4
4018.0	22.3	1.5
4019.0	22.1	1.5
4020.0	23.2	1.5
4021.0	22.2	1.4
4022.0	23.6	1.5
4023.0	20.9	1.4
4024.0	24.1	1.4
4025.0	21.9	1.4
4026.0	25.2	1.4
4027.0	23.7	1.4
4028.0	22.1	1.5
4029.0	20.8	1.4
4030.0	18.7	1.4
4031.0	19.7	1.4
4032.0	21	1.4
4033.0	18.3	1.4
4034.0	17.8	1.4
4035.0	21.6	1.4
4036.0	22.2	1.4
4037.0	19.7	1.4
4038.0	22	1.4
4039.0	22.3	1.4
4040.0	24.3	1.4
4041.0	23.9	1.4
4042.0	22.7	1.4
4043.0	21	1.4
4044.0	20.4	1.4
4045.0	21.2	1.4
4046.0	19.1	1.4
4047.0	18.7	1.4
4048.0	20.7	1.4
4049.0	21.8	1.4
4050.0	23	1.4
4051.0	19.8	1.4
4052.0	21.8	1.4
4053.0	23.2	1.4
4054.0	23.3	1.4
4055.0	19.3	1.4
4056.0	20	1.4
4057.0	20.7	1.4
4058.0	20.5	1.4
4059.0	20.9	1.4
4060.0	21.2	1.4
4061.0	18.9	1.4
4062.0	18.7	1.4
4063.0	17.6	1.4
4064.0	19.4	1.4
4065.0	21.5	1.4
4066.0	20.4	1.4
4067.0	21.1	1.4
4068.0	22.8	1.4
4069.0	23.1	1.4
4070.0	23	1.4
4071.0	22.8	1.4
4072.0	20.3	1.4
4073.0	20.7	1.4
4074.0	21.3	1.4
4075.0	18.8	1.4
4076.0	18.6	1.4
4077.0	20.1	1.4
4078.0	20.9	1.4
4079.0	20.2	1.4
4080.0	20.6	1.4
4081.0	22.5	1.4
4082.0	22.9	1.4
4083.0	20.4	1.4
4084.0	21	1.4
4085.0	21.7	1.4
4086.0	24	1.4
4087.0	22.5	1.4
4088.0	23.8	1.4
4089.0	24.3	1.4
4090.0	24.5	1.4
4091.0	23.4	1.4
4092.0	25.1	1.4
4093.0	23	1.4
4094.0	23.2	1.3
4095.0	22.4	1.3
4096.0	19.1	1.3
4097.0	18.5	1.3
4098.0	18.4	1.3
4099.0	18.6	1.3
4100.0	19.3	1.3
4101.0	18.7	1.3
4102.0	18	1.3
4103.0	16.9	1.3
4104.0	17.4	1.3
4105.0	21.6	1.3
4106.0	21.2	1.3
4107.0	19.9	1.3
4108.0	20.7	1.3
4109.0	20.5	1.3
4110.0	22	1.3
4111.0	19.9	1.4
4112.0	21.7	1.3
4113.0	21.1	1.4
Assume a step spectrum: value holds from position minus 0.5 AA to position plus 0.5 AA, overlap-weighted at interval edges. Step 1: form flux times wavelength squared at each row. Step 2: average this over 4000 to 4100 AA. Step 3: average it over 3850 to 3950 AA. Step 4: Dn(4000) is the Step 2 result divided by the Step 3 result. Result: 1.72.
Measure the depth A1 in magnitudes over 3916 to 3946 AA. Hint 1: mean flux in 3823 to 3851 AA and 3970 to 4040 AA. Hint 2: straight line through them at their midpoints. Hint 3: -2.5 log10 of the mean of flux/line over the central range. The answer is 0.27 mag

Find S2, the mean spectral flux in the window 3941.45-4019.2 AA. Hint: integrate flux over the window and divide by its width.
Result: 16.6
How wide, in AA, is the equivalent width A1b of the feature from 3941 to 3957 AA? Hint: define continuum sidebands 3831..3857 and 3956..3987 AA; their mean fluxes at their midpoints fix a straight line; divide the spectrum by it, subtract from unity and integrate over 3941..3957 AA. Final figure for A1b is -3.60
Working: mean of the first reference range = 11.6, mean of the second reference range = 12.5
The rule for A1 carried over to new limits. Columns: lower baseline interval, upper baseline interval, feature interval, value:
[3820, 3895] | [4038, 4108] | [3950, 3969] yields 0.33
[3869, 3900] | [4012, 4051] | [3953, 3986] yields 0.40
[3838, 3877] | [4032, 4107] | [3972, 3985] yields 0.16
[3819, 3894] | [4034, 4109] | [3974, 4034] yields -0.12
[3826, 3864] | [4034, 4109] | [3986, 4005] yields -0.13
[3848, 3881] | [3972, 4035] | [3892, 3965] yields 0.17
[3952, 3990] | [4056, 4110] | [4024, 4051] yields -0.19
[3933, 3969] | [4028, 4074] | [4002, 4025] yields -0.25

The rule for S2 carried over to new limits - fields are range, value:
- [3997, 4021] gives 21.6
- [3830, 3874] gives 12.1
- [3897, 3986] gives 13.3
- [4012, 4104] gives 21.3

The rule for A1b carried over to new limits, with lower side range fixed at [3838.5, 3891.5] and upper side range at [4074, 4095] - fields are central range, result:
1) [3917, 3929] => 0.43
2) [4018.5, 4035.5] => -1.72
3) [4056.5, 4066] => 0.50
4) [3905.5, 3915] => -1.21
